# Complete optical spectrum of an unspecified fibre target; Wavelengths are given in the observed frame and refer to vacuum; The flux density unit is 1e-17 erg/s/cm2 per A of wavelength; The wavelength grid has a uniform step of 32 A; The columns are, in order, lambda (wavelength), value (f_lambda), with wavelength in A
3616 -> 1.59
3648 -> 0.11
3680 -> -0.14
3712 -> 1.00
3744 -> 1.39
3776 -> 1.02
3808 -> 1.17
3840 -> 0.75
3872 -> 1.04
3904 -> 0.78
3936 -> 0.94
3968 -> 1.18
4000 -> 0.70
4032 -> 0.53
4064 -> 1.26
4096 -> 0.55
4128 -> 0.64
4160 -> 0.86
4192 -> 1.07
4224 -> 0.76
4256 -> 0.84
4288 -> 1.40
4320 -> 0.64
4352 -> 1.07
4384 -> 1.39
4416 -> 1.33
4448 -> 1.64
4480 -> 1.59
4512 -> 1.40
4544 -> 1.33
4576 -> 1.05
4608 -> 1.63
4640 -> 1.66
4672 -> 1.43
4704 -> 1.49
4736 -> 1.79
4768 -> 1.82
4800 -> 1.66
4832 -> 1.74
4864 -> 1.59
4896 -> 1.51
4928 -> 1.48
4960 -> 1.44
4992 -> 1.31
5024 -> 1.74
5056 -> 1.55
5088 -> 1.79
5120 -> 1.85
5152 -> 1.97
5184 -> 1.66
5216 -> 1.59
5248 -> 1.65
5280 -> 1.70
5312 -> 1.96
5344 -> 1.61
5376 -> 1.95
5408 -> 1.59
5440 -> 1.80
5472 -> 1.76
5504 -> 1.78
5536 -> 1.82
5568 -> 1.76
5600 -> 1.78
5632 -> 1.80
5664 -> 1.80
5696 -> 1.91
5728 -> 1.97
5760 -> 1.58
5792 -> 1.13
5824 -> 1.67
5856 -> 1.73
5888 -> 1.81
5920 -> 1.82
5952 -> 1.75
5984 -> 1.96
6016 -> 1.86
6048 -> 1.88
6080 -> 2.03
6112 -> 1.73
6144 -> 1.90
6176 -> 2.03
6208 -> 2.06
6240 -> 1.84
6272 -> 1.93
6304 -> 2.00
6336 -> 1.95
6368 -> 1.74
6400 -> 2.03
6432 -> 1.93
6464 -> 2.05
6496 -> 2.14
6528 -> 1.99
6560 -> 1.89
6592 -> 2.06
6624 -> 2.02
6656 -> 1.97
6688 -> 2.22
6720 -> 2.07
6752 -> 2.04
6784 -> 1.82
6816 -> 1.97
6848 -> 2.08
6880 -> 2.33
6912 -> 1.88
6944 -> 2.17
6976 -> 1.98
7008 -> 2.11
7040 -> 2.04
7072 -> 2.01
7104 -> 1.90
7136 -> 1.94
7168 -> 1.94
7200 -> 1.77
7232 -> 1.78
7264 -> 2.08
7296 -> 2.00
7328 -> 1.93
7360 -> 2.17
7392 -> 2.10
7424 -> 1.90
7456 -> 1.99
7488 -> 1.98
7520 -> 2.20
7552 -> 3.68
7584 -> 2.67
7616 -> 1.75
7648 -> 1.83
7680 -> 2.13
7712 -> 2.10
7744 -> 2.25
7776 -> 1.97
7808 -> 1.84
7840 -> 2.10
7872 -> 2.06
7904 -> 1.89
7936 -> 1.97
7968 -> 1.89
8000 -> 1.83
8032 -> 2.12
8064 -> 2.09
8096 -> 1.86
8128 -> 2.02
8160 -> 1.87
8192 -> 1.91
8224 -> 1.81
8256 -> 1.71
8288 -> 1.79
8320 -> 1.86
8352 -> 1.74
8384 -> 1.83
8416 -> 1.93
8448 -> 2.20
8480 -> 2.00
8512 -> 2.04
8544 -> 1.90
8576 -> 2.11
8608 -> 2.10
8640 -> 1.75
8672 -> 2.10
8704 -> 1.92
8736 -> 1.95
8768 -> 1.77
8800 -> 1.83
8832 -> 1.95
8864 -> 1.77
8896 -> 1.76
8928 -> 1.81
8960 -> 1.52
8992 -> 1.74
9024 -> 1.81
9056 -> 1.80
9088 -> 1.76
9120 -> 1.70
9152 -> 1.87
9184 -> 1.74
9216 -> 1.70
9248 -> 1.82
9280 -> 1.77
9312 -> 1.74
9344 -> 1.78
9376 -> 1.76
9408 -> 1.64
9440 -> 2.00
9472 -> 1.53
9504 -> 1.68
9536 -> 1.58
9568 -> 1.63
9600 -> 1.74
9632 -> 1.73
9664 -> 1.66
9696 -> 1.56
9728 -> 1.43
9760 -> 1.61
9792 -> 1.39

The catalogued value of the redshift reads 0.150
